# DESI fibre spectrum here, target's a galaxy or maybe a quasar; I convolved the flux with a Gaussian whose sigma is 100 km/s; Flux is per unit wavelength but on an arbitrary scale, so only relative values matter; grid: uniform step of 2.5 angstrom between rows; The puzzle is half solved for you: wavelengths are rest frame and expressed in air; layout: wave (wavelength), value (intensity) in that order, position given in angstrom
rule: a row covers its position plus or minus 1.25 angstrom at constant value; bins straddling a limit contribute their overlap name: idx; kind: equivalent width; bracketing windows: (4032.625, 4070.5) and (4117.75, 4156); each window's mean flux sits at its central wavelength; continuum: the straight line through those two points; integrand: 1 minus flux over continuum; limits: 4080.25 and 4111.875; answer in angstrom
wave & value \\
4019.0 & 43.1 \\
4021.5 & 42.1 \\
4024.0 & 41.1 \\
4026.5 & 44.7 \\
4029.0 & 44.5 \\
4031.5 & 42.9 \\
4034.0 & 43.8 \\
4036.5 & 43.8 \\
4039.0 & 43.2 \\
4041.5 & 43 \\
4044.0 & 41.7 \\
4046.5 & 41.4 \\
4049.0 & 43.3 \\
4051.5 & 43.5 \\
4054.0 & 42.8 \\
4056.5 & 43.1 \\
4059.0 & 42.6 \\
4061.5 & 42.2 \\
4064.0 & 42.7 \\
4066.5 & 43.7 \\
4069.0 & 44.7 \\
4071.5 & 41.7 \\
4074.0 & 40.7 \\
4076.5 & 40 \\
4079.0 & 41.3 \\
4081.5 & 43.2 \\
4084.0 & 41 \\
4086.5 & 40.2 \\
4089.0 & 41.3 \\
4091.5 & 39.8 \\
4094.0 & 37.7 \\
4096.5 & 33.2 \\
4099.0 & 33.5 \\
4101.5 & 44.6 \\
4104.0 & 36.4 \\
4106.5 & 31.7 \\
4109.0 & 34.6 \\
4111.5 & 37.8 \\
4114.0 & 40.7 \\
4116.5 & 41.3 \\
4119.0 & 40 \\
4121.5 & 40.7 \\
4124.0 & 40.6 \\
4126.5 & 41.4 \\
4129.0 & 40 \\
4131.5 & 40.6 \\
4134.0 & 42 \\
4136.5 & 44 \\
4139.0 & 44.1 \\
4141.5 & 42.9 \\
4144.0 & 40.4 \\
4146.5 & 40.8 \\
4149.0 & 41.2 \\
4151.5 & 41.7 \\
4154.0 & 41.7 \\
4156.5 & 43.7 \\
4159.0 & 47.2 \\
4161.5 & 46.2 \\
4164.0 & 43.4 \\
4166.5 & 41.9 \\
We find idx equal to 3.12 angstrom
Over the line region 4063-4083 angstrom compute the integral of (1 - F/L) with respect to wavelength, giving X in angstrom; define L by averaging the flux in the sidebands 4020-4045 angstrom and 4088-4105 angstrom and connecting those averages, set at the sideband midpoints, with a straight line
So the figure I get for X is -1.2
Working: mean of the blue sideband 43.1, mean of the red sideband 38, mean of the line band 42.2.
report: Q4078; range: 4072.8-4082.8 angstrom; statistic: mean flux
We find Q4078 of 41.3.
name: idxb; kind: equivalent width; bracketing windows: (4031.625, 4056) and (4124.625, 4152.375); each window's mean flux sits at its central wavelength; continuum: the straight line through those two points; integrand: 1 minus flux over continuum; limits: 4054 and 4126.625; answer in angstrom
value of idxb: 3.8 angstrom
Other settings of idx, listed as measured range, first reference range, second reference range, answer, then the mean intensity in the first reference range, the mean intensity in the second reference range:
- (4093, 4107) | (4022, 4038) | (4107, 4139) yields 1.6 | 43.4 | 40.3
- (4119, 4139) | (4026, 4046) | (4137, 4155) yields 0.3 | 43.3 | 41.9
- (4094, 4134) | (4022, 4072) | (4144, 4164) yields 4.2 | 43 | 43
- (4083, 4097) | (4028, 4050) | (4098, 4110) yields -0.5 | 43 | 36.2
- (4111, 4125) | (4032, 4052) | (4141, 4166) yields 0.8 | 42.9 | 42.9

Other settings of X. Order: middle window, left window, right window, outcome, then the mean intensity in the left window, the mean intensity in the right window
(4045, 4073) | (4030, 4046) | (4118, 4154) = -0.1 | 43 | 41.5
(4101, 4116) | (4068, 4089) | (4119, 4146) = 1.5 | 41.5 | 41.6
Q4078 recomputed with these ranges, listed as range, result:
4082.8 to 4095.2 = 40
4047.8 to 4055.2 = 43.2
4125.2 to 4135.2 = 41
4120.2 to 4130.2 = 40.7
